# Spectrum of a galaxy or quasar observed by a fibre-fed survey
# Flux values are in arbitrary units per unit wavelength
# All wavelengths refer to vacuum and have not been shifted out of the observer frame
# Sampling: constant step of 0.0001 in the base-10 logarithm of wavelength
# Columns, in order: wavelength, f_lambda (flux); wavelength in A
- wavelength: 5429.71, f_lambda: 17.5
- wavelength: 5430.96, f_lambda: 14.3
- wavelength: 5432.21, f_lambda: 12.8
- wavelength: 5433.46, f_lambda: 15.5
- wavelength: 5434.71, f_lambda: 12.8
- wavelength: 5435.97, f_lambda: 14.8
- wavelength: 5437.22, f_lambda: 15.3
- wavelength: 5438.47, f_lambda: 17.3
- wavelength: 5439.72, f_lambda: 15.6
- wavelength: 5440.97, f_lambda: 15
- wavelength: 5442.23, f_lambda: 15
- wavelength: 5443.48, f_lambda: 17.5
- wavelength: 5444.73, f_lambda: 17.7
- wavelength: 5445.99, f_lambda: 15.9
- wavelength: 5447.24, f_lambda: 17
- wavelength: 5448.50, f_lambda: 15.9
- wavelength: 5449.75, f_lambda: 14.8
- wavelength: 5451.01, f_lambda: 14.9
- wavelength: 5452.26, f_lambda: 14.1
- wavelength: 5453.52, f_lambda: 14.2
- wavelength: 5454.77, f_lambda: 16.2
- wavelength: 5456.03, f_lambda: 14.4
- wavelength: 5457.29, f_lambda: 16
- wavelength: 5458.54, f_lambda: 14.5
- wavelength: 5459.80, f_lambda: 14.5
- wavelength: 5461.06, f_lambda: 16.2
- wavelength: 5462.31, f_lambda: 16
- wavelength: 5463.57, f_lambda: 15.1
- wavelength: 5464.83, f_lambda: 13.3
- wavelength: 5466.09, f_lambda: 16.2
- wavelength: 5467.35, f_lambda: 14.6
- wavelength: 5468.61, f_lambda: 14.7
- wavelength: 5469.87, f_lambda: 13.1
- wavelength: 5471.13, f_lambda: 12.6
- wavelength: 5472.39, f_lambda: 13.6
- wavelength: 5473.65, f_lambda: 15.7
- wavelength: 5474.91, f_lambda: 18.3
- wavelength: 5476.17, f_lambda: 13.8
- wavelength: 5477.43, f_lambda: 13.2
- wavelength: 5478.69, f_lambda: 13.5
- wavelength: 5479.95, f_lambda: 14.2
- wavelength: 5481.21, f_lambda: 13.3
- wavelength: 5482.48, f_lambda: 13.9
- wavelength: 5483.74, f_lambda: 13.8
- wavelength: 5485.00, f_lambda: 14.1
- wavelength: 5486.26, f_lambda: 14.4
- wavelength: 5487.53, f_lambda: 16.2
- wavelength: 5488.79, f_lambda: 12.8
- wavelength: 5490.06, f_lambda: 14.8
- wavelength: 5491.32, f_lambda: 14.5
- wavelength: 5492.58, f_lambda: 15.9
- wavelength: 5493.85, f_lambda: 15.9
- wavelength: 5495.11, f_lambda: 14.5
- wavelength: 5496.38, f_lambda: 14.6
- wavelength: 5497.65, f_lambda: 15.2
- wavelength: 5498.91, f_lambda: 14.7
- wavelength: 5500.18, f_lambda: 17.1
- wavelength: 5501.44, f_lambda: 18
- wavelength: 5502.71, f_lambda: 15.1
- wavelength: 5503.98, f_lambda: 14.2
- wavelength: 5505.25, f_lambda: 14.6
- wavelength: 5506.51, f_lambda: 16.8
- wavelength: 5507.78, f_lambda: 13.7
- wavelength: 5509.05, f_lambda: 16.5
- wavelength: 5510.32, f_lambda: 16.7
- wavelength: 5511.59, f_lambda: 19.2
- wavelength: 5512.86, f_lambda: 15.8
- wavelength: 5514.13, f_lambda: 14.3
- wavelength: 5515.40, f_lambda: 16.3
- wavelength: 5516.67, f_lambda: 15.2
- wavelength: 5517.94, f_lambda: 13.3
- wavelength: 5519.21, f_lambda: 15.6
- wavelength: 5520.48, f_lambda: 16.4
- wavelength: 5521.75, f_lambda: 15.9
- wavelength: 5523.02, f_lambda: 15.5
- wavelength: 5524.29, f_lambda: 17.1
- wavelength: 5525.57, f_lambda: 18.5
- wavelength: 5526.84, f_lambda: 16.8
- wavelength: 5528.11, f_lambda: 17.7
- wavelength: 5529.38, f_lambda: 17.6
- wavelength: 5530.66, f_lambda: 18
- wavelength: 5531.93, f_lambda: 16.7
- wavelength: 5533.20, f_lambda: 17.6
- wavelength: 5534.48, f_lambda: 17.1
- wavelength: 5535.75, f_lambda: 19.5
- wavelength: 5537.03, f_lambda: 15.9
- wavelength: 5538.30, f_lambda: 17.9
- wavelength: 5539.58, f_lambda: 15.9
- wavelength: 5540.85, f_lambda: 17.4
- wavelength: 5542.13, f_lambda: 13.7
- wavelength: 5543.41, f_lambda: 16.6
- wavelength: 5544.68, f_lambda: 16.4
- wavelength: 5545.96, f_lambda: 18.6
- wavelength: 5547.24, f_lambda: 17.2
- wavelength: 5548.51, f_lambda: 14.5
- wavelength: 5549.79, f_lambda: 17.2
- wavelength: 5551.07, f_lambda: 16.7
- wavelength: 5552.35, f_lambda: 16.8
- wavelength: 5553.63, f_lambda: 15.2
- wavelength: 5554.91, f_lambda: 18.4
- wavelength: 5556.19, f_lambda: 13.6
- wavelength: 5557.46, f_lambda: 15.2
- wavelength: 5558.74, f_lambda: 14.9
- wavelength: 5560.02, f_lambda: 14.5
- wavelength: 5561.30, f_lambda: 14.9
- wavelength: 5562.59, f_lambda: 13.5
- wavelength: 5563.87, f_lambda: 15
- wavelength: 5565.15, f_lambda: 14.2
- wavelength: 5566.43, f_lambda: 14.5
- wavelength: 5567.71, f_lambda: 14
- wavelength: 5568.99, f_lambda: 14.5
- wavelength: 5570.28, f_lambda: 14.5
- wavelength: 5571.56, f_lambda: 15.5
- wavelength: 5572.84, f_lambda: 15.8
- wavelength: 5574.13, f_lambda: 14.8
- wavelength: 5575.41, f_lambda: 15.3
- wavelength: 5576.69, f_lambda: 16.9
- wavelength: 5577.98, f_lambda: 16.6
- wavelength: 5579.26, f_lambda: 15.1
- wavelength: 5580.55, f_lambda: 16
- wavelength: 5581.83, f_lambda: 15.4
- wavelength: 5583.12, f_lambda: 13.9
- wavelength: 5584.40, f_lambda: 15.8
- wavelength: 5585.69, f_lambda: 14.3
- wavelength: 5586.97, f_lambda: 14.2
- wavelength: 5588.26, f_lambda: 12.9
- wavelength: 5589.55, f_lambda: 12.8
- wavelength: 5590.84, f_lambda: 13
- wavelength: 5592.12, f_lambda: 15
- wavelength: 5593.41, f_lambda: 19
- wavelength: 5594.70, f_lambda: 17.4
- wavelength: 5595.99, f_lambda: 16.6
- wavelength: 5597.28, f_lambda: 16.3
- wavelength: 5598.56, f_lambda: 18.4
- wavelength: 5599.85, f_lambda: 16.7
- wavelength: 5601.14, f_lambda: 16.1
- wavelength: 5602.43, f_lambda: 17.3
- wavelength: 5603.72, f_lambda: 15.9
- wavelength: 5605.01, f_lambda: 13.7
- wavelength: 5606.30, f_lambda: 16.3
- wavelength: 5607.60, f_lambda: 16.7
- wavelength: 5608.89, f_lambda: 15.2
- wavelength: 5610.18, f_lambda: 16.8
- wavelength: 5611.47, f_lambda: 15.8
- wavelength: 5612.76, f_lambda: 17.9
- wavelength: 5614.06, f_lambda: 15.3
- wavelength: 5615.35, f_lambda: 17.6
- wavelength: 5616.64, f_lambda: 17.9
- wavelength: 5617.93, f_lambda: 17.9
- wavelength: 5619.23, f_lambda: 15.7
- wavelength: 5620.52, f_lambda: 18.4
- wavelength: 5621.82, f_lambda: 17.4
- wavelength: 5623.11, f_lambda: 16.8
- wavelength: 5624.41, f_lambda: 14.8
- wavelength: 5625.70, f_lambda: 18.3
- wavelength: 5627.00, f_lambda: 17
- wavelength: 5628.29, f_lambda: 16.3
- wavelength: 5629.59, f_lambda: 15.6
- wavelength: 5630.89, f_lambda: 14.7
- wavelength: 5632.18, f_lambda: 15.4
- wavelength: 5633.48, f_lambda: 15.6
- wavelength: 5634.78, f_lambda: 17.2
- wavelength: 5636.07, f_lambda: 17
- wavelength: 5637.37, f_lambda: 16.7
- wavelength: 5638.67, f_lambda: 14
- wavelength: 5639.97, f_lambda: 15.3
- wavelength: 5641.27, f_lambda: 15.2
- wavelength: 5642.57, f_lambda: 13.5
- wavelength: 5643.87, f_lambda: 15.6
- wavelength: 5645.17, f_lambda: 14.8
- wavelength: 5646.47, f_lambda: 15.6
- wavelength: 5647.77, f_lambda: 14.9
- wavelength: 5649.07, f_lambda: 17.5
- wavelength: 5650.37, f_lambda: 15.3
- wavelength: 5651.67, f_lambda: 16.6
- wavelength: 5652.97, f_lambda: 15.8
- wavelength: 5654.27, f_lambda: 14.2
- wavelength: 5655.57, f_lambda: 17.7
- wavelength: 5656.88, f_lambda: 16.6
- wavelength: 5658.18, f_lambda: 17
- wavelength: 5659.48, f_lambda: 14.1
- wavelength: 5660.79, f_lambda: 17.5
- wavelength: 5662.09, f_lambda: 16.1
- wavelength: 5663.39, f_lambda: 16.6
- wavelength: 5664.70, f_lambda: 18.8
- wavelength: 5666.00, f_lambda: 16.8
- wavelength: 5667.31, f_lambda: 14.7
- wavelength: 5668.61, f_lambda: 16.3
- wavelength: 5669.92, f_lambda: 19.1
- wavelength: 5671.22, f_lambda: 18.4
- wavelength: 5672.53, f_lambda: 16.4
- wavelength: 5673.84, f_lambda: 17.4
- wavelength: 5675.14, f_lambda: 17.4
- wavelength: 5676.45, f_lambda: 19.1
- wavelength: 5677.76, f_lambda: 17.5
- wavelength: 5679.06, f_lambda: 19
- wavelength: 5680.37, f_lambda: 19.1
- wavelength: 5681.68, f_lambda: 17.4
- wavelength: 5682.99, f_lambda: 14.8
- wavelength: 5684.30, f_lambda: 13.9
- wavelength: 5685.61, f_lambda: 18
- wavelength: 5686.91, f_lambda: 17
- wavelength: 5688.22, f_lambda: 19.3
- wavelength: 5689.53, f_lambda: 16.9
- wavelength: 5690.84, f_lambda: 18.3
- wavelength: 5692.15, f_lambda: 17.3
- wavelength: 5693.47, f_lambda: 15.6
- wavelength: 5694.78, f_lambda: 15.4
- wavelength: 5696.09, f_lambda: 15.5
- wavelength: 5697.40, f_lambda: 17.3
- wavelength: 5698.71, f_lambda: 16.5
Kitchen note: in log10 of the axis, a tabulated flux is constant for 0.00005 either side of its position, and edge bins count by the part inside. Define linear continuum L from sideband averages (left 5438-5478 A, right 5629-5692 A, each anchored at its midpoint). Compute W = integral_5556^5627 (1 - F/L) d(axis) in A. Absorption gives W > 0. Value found 1.6 A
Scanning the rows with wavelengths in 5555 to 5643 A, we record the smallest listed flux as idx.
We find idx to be 12.8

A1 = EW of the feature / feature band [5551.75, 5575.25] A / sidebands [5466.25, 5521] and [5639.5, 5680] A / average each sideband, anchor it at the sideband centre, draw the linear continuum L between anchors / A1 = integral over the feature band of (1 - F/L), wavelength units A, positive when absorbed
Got 1.0 A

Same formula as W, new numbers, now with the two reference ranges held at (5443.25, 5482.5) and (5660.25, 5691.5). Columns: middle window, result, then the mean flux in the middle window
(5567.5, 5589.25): 1.6 A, 15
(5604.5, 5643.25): 1.2 A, 16.2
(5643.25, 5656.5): 1.0 A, 15.8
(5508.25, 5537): -1.9 A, 16.7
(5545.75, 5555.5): -0.5 A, 16.7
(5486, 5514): -0.2 A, 15.5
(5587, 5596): 0.7 A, 15.1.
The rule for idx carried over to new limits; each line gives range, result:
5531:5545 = 13.7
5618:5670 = 13.5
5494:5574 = 13.3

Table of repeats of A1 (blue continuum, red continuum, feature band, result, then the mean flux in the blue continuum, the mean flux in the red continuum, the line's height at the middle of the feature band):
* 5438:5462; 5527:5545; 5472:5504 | 2.74 A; 15.6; 17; 16.2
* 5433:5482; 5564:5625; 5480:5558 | -2.82 A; 15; 15.8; 15.4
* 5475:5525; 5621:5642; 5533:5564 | -1.30 A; 15.2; 16.1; 15.5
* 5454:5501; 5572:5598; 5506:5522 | -0.91 A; 14.8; 15.4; 15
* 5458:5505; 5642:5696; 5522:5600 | -1.84 A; 14.8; 16.7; 15.6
